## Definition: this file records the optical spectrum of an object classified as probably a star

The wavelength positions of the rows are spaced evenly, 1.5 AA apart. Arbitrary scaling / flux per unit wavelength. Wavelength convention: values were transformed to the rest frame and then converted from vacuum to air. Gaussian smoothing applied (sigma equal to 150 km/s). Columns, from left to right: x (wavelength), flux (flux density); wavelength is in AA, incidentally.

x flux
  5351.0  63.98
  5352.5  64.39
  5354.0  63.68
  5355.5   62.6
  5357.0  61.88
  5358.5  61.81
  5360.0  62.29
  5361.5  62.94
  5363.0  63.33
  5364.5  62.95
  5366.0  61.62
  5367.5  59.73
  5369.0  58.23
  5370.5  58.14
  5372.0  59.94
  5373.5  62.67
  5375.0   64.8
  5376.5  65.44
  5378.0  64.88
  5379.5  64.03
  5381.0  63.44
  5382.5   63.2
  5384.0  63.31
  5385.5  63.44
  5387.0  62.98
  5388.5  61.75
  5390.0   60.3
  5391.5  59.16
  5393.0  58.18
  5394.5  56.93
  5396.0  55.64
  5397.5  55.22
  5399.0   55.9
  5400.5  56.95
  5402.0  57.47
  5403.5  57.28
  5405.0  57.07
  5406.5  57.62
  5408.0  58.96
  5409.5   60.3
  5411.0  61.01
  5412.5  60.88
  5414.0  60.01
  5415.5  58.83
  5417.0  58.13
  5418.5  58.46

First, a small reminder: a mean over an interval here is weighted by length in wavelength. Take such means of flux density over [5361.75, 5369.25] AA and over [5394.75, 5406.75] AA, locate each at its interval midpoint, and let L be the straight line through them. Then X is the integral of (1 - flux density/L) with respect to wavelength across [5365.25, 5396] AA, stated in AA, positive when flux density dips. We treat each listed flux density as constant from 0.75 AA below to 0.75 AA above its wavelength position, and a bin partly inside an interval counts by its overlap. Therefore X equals -1.08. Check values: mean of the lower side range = 61.5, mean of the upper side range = 56.6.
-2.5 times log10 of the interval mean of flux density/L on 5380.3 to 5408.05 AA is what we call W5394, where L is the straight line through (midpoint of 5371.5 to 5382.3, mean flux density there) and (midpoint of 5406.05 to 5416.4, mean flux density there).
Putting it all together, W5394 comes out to 0.04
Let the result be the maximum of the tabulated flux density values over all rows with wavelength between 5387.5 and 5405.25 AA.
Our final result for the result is 61.75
